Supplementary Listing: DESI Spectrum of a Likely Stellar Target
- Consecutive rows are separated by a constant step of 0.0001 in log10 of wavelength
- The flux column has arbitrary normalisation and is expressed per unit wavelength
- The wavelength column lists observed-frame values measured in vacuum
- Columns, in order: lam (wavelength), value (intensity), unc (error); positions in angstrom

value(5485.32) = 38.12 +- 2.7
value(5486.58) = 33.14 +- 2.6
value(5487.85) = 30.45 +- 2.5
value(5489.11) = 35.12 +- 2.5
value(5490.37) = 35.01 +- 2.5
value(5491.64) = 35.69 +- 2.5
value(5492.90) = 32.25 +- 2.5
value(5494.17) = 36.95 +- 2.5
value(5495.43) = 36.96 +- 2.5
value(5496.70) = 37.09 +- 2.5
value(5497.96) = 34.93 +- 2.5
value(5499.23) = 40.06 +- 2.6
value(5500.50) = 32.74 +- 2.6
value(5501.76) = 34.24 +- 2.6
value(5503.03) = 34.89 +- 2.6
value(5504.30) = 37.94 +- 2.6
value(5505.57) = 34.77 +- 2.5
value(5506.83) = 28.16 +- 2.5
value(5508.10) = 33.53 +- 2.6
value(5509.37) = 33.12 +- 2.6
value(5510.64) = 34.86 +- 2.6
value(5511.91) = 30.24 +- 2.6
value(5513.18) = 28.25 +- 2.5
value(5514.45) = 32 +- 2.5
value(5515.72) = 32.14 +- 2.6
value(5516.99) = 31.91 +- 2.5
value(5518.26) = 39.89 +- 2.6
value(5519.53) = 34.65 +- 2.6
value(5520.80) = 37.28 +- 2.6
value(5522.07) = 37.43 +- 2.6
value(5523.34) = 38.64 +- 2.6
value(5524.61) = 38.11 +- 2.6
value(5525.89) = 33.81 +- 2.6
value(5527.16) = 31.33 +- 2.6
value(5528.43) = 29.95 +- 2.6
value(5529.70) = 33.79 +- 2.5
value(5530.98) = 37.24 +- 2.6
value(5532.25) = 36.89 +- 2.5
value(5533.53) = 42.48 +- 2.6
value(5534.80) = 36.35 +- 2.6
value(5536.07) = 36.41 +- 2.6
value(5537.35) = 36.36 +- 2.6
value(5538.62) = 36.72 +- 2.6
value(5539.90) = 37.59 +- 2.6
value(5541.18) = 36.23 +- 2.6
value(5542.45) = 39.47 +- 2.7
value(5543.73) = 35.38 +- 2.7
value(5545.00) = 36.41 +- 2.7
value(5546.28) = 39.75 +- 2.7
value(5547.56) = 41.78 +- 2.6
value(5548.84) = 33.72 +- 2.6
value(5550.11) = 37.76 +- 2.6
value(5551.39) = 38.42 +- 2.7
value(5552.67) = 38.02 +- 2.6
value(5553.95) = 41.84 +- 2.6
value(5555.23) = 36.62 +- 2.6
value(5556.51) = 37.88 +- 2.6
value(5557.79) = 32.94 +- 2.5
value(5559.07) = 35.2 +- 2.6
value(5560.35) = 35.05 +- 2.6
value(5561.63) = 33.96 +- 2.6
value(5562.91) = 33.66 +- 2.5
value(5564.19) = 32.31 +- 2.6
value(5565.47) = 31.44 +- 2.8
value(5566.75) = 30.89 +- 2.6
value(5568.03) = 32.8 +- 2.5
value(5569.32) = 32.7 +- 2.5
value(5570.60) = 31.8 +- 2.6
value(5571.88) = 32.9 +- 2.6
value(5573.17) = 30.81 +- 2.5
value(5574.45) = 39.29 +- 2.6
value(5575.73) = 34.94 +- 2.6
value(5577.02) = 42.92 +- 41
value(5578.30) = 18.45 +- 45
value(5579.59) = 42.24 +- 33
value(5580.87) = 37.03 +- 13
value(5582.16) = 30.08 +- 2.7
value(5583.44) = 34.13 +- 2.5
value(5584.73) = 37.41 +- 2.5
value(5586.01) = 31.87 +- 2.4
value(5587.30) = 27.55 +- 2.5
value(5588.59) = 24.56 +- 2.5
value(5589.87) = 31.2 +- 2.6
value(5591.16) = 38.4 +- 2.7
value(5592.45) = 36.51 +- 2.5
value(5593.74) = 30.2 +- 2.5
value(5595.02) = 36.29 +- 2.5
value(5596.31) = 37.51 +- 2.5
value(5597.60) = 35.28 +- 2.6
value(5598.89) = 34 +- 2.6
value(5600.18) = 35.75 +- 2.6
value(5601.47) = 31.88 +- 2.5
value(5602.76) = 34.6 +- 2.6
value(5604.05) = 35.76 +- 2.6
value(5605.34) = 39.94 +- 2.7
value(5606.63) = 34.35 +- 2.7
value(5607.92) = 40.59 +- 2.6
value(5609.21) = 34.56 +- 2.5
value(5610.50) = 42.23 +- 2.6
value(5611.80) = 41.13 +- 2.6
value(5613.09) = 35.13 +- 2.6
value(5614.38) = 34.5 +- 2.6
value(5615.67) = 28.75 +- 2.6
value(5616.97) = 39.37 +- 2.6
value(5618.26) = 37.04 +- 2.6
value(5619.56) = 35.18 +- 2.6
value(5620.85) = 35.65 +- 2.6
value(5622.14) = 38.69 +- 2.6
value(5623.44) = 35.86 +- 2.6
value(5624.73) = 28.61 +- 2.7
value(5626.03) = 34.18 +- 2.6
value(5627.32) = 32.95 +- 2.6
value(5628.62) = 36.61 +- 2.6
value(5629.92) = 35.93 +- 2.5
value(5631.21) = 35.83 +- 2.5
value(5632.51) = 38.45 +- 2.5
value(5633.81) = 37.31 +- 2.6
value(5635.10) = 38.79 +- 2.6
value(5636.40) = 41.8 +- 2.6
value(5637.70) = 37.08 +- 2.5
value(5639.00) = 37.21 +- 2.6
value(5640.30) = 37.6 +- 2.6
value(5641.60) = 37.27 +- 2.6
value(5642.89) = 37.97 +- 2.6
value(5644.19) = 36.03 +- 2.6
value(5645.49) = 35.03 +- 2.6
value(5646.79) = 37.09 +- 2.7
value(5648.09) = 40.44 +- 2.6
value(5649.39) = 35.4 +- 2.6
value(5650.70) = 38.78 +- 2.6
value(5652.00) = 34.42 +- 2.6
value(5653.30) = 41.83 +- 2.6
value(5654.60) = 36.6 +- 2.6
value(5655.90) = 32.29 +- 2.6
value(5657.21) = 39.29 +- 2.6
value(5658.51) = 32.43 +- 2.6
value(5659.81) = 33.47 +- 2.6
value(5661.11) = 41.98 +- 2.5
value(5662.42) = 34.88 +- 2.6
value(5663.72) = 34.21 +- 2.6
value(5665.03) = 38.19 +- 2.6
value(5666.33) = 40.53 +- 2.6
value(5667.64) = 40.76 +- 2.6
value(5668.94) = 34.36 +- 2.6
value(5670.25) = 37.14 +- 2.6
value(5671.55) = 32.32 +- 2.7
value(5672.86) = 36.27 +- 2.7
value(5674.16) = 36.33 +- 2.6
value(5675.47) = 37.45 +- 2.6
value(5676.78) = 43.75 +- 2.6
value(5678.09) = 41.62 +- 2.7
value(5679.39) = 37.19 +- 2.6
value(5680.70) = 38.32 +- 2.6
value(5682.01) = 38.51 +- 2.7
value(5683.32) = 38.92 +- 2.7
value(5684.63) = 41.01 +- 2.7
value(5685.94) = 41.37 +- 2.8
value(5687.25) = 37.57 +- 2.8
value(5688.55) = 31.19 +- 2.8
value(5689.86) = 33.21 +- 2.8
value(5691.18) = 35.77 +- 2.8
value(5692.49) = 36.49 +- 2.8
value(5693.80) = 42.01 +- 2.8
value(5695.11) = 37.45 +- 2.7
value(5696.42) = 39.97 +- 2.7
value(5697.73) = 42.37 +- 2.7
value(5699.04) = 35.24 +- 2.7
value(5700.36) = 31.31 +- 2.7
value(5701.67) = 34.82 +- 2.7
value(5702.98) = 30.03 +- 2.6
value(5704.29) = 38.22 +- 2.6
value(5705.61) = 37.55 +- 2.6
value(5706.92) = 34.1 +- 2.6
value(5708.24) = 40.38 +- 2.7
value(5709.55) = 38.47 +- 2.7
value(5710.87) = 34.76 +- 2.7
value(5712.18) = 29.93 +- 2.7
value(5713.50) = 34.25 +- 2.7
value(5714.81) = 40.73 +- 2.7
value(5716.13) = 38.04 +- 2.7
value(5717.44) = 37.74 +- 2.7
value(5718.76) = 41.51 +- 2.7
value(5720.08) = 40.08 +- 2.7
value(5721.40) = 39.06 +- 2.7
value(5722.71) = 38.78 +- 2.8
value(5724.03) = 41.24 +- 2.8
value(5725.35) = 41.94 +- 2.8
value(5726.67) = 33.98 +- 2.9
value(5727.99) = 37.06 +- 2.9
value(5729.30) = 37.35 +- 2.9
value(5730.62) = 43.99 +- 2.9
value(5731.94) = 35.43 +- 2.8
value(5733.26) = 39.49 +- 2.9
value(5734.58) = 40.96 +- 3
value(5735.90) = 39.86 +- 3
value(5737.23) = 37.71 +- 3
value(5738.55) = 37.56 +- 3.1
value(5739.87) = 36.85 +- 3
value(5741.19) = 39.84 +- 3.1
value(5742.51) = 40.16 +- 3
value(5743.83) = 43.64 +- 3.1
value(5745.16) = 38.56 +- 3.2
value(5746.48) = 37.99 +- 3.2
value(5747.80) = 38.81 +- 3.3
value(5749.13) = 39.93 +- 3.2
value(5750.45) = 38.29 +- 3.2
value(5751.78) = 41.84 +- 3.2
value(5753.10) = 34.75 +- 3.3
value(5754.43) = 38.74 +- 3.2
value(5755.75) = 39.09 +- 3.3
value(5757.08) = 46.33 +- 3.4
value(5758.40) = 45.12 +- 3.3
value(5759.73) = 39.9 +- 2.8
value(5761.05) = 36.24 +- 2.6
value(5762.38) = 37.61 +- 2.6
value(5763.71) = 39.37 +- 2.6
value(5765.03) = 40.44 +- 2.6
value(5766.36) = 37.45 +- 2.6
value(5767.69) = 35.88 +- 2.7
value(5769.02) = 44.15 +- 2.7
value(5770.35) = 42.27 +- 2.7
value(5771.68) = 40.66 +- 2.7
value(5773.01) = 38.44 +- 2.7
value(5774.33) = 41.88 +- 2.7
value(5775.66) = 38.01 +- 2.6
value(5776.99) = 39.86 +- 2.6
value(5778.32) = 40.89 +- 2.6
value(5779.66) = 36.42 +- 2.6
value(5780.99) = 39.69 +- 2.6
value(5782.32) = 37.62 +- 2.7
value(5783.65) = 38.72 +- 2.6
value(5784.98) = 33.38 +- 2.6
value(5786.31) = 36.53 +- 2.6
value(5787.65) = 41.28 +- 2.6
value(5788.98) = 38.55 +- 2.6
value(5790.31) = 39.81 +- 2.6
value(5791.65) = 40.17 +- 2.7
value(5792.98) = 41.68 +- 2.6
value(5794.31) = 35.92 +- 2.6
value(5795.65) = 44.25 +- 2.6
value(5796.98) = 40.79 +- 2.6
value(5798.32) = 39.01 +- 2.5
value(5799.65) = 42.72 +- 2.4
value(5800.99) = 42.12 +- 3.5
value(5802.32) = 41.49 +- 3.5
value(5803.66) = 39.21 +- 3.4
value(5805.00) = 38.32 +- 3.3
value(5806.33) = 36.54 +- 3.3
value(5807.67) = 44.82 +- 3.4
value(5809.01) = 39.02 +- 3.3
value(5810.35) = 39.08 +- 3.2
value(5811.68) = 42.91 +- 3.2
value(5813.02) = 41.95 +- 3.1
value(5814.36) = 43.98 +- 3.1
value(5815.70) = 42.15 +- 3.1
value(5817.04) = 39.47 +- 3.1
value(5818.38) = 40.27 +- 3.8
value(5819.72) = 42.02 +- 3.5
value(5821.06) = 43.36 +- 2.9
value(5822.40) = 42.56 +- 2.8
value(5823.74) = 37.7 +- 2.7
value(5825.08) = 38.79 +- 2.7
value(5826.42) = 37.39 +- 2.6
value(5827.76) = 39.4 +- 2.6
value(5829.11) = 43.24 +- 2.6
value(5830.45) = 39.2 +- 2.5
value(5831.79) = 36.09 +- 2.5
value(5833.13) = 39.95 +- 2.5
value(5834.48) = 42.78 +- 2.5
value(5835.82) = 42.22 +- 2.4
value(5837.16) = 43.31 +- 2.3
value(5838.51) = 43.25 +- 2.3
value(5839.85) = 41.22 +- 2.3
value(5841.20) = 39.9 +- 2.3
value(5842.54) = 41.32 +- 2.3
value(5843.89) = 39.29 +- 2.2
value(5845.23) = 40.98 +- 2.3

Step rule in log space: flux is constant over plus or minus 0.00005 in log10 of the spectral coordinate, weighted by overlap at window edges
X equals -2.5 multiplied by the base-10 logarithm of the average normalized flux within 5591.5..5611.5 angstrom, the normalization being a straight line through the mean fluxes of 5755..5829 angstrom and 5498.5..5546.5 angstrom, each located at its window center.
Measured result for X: 0.02 mag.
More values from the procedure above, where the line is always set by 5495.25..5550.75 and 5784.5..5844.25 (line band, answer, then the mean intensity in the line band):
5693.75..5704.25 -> 0.059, 36.5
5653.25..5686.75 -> 0.010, 37.7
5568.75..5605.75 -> 0.081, 34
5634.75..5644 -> -0.018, 38.1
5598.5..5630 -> 0.039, 35.7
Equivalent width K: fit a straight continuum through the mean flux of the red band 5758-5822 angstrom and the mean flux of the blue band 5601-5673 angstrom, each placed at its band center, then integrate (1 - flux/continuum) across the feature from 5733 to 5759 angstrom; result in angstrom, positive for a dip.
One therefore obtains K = -0.5 angstrom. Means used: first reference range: 36.6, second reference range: 40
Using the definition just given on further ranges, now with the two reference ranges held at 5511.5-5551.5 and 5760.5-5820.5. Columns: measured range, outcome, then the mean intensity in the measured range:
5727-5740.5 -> 0.2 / 38.5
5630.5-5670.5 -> 0.5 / 37.2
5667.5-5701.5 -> 0.6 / 37.5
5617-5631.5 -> 0.8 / 35.3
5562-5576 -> 1.3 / 33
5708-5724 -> 0.3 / 37.9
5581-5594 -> 1.5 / 32.4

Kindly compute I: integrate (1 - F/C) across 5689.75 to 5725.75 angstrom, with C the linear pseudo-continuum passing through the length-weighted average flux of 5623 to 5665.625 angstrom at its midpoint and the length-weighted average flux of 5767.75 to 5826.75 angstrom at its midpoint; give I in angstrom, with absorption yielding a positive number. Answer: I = 0.62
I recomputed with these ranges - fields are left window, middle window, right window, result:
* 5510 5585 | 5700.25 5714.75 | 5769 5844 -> 1.2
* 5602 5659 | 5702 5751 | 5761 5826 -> 0.5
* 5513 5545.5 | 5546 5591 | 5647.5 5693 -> 2.2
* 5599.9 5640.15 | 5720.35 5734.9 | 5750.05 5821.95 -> -0.1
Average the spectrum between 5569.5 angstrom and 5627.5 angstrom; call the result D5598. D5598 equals 34.7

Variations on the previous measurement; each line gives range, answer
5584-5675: 36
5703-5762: 38.7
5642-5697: 37.4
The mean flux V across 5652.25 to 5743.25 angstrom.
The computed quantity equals 37.6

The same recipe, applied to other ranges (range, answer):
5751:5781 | 39.8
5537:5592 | 34.9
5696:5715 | 36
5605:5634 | 36.1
